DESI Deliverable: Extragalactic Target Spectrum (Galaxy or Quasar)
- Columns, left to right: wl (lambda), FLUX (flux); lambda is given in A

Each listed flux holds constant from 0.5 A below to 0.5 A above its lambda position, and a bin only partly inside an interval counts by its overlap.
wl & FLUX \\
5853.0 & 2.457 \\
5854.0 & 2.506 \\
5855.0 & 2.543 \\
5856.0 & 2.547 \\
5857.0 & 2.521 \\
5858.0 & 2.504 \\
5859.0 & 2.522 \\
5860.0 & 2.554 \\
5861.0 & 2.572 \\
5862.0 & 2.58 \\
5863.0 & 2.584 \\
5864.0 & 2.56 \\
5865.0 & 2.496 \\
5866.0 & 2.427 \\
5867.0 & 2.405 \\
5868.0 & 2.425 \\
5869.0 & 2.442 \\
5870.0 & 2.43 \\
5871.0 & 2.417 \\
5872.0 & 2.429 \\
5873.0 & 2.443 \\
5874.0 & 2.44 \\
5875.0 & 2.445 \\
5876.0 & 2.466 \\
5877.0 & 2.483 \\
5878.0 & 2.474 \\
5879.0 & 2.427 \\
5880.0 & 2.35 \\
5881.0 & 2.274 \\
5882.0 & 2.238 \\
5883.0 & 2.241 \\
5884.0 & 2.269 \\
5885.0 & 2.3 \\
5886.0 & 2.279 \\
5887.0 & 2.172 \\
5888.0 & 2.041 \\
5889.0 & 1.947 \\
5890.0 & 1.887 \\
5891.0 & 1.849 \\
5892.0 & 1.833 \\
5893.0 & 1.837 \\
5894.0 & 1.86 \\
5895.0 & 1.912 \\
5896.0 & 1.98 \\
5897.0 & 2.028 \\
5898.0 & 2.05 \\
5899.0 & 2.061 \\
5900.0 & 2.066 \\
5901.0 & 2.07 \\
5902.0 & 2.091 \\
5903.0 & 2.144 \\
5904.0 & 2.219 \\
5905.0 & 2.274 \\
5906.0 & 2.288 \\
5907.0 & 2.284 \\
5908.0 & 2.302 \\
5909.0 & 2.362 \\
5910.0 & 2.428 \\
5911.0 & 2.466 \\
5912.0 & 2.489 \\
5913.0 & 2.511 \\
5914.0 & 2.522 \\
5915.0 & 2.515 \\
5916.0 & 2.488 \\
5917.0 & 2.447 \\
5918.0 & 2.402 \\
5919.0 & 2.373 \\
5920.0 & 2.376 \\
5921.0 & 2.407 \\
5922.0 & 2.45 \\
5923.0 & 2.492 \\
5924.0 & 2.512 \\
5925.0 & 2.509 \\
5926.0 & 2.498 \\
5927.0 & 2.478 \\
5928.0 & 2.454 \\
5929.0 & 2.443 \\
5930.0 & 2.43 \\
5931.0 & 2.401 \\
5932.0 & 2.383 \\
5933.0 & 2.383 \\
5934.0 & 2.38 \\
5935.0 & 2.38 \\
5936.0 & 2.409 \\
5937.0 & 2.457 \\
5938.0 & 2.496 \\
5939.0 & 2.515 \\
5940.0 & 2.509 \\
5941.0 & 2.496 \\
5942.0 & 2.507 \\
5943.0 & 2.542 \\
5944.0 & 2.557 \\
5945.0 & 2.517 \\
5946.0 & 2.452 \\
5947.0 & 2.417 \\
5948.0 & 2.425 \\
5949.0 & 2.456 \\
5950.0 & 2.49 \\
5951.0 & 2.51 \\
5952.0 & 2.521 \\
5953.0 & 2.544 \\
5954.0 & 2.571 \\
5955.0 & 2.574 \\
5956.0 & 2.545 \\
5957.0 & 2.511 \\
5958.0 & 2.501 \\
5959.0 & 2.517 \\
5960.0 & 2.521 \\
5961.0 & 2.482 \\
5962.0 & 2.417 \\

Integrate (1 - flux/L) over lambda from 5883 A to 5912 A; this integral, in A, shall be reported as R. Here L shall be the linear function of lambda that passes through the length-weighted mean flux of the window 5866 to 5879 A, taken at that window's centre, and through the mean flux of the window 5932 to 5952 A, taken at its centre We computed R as 3.8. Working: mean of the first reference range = 2.44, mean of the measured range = 2.13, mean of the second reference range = 2.47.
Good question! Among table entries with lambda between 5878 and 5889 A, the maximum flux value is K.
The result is 2.474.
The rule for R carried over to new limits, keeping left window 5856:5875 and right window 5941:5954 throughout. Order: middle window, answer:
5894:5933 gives 2.6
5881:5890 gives 1.1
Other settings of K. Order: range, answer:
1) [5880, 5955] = 2.574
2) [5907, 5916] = 2.522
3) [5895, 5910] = 2.428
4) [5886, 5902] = 2.279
